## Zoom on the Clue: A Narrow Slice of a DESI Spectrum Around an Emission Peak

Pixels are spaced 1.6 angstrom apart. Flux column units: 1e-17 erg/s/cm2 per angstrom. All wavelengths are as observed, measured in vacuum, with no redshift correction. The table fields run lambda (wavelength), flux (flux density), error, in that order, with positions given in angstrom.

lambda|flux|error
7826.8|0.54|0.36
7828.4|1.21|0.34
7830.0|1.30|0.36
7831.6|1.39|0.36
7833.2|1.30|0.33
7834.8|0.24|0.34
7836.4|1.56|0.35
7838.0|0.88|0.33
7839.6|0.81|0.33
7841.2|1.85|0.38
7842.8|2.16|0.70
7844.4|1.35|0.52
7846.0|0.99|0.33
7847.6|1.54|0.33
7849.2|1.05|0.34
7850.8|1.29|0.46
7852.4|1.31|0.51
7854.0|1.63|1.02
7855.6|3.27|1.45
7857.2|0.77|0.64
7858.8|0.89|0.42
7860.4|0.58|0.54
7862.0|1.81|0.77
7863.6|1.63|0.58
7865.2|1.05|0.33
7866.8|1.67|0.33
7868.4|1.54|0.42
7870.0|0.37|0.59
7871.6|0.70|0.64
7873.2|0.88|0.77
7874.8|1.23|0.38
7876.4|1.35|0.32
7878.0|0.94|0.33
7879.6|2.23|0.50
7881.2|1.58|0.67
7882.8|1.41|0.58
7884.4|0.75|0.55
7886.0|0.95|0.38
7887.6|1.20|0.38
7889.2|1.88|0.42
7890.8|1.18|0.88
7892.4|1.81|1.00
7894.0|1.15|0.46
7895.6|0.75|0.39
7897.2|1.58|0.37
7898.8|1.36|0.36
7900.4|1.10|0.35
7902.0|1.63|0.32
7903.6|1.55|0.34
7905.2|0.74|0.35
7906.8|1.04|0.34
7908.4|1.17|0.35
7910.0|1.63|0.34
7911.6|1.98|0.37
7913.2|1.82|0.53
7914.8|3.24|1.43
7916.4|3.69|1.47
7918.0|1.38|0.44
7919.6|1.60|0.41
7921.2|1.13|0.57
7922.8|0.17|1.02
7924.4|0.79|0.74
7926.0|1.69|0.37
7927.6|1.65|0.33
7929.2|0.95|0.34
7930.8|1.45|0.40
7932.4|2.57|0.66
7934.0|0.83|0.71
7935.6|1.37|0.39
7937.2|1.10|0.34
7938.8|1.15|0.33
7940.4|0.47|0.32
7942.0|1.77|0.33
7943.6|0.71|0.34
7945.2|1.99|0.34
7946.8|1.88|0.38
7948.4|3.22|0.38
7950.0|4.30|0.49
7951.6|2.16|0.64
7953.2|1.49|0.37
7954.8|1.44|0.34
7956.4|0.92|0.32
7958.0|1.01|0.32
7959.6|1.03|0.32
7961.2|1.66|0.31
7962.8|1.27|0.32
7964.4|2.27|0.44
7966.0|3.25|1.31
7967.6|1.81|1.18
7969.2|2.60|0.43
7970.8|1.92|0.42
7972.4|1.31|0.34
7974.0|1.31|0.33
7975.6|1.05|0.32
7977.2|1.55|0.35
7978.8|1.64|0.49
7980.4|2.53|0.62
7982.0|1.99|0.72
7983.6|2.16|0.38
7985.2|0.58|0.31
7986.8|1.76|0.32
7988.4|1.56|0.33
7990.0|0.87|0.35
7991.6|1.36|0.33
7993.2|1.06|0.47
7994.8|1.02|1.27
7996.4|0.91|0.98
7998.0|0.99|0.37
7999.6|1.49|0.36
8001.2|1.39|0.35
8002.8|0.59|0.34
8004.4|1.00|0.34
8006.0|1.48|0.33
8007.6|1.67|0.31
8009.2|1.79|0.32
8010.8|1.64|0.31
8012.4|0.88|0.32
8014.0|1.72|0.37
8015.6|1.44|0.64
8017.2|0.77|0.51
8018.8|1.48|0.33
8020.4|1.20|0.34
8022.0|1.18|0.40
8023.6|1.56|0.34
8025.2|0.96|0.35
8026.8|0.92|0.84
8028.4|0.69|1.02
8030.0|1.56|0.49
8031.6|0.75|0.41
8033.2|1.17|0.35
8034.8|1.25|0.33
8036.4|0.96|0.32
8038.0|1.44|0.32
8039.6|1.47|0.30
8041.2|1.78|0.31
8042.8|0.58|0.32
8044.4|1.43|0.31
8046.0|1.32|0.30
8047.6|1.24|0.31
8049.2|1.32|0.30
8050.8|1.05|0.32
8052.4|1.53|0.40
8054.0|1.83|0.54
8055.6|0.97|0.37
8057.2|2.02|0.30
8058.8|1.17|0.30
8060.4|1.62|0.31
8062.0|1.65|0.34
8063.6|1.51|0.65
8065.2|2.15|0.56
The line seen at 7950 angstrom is [S II] 6716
